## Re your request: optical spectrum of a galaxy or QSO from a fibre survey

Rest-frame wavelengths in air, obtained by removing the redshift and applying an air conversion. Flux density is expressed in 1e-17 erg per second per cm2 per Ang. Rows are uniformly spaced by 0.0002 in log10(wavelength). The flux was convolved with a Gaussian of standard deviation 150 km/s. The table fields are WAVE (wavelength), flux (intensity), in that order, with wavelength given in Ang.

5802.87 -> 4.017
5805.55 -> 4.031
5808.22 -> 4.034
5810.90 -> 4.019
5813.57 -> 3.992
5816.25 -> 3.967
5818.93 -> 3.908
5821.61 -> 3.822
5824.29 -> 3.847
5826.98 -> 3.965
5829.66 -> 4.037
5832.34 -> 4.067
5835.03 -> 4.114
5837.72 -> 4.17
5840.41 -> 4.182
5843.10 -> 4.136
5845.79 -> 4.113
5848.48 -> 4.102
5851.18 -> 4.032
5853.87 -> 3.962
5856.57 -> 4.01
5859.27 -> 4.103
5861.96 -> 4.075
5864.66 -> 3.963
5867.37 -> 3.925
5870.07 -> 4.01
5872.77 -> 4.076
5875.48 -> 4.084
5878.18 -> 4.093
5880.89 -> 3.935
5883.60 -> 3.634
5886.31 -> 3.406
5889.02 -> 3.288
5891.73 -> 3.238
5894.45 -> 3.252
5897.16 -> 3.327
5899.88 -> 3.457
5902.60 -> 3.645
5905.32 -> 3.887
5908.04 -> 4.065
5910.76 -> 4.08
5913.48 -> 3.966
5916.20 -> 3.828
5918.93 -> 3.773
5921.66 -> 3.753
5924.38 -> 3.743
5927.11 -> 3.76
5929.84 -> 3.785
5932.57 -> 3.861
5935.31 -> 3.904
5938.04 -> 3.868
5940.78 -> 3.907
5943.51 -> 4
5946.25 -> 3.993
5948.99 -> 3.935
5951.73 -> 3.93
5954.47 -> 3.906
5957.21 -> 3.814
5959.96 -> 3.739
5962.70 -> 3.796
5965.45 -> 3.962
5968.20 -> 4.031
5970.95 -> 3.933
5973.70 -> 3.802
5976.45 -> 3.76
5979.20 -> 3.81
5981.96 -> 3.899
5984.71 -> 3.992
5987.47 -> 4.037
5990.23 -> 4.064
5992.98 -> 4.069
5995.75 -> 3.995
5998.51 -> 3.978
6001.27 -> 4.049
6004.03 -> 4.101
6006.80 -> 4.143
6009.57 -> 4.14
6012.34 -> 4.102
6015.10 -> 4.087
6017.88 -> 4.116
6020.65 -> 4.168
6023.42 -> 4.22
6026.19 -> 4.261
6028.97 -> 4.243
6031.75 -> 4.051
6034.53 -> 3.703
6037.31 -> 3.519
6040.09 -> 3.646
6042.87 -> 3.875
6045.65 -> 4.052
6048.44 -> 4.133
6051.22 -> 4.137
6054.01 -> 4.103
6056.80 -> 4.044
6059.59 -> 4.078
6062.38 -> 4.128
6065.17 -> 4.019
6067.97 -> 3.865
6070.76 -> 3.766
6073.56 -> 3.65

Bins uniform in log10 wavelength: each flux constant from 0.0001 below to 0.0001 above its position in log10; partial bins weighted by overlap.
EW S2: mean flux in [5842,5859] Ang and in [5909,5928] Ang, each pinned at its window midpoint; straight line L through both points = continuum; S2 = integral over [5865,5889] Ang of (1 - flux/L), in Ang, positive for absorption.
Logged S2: 0.7 Ang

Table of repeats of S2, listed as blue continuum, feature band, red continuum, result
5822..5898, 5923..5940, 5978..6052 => 0.6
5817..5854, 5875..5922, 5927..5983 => 3.0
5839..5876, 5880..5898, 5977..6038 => 2.8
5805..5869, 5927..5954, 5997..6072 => 0.8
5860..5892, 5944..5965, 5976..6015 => 0.4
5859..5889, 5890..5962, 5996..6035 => 3.5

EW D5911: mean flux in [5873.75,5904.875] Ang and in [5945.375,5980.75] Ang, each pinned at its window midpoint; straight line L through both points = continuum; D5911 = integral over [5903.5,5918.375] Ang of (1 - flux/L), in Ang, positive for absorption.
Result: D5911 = -1.1 Ang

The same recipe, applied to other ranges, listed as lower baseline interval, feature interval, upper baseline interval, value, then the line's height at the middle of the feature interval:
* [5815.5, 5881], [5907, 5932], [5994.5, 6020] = 1.2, 4.05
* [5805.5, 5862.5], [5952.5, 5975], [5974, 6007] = 0.6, 3.99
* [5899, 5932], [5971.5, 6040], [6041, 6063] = -0.5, 3.98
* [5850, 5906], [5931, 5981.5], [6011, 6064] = 0.2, 3.9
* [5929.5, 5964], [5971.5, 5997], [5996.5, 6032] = 0.5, 4.02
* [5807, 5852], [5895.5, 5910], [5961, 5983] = 1.0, 3.95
